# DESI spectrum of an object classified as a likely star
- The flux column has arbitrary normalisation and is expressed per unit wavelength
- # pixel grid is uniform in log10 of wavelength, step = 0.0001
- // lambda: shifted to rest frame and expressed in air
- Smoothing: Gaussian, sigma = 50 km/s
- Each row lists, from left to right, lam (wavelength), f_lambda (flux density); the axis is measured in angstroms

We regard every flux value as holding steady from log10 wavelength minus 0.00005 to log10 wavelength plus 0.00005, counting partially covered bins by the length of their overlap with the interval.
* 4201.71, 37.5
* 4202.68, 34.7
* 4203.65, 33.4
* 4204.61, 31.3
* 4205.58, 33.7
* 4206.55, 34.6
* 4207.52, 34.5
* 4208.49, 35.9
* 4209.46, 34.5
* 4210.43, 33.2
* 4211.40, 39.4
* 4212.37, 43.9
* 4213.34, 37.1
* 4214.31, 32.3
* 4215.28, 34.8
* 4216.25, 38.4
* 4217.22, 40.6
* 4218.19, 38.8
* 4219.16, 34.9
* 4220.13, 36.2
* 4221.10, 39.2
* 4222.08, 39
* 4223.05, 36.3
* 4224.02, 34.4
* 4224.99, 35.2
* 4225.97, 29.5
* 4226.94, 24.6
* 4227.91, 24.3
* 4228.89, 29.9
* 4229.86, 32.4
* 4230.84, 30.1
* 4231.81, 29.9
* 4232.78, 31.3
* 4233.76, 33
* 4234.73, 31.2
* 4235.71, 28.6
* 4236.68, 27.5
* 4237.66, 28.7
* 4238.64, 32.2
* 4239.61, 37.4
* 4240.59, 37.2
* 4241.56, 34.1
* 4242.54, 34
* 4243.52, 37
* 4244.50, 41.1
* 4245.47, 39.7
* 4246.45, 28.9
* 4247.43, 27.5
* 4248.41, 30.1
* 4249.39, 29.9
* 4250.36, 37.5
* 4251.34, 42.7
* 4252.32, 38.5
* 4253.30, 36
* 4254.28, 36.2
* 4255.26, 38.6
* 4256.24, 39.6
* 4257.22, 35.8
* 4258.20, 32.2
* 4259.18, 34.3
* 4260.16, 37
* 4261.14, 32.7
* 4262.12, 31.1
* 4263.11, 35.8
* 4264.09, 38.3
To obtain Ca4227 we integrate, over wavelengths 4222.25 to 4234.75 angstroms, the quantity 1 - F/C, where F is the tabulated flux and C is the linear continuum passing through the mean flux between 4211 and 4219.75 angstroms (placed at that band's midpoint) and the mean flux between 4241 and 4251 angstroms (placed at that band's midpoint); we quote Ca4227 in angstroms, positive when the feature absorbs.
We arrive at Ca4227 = 1.77 angstroms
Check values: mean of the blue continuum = 37.8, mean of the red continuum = 34.1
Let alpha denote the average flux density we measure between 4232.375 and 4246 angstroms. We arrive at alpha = 33.8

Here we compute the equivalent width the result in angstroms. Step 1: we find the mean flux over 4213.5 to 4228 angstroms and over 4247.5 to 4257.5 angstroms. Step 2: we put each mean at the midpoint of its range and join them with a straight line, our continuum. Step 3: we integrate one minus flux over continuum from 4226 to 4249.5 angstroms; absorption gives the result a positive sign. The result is 2.6 angstroms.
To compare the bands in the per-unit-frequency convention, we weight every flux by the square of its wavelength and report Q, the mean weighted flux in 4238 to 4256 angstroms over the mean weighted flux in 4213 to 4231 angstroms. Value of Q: 1.1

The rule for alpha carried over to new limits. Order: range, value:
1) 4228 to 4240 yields 30.7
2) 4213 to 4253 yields 33.8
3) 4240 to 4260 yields 35.6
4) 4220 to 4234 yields 32.2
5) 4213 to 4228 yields 35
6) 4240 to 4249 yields 34.4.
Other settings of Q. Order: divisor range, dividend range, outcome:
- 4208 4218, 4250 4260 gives 1.02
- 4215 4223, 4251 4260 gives 1.00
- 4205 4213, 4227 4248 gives 0.90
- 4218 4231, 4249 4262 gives 1.11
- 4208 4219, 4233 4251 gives 0.91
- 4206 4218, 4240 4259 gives 0.99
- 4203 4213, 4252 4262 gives 1.04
